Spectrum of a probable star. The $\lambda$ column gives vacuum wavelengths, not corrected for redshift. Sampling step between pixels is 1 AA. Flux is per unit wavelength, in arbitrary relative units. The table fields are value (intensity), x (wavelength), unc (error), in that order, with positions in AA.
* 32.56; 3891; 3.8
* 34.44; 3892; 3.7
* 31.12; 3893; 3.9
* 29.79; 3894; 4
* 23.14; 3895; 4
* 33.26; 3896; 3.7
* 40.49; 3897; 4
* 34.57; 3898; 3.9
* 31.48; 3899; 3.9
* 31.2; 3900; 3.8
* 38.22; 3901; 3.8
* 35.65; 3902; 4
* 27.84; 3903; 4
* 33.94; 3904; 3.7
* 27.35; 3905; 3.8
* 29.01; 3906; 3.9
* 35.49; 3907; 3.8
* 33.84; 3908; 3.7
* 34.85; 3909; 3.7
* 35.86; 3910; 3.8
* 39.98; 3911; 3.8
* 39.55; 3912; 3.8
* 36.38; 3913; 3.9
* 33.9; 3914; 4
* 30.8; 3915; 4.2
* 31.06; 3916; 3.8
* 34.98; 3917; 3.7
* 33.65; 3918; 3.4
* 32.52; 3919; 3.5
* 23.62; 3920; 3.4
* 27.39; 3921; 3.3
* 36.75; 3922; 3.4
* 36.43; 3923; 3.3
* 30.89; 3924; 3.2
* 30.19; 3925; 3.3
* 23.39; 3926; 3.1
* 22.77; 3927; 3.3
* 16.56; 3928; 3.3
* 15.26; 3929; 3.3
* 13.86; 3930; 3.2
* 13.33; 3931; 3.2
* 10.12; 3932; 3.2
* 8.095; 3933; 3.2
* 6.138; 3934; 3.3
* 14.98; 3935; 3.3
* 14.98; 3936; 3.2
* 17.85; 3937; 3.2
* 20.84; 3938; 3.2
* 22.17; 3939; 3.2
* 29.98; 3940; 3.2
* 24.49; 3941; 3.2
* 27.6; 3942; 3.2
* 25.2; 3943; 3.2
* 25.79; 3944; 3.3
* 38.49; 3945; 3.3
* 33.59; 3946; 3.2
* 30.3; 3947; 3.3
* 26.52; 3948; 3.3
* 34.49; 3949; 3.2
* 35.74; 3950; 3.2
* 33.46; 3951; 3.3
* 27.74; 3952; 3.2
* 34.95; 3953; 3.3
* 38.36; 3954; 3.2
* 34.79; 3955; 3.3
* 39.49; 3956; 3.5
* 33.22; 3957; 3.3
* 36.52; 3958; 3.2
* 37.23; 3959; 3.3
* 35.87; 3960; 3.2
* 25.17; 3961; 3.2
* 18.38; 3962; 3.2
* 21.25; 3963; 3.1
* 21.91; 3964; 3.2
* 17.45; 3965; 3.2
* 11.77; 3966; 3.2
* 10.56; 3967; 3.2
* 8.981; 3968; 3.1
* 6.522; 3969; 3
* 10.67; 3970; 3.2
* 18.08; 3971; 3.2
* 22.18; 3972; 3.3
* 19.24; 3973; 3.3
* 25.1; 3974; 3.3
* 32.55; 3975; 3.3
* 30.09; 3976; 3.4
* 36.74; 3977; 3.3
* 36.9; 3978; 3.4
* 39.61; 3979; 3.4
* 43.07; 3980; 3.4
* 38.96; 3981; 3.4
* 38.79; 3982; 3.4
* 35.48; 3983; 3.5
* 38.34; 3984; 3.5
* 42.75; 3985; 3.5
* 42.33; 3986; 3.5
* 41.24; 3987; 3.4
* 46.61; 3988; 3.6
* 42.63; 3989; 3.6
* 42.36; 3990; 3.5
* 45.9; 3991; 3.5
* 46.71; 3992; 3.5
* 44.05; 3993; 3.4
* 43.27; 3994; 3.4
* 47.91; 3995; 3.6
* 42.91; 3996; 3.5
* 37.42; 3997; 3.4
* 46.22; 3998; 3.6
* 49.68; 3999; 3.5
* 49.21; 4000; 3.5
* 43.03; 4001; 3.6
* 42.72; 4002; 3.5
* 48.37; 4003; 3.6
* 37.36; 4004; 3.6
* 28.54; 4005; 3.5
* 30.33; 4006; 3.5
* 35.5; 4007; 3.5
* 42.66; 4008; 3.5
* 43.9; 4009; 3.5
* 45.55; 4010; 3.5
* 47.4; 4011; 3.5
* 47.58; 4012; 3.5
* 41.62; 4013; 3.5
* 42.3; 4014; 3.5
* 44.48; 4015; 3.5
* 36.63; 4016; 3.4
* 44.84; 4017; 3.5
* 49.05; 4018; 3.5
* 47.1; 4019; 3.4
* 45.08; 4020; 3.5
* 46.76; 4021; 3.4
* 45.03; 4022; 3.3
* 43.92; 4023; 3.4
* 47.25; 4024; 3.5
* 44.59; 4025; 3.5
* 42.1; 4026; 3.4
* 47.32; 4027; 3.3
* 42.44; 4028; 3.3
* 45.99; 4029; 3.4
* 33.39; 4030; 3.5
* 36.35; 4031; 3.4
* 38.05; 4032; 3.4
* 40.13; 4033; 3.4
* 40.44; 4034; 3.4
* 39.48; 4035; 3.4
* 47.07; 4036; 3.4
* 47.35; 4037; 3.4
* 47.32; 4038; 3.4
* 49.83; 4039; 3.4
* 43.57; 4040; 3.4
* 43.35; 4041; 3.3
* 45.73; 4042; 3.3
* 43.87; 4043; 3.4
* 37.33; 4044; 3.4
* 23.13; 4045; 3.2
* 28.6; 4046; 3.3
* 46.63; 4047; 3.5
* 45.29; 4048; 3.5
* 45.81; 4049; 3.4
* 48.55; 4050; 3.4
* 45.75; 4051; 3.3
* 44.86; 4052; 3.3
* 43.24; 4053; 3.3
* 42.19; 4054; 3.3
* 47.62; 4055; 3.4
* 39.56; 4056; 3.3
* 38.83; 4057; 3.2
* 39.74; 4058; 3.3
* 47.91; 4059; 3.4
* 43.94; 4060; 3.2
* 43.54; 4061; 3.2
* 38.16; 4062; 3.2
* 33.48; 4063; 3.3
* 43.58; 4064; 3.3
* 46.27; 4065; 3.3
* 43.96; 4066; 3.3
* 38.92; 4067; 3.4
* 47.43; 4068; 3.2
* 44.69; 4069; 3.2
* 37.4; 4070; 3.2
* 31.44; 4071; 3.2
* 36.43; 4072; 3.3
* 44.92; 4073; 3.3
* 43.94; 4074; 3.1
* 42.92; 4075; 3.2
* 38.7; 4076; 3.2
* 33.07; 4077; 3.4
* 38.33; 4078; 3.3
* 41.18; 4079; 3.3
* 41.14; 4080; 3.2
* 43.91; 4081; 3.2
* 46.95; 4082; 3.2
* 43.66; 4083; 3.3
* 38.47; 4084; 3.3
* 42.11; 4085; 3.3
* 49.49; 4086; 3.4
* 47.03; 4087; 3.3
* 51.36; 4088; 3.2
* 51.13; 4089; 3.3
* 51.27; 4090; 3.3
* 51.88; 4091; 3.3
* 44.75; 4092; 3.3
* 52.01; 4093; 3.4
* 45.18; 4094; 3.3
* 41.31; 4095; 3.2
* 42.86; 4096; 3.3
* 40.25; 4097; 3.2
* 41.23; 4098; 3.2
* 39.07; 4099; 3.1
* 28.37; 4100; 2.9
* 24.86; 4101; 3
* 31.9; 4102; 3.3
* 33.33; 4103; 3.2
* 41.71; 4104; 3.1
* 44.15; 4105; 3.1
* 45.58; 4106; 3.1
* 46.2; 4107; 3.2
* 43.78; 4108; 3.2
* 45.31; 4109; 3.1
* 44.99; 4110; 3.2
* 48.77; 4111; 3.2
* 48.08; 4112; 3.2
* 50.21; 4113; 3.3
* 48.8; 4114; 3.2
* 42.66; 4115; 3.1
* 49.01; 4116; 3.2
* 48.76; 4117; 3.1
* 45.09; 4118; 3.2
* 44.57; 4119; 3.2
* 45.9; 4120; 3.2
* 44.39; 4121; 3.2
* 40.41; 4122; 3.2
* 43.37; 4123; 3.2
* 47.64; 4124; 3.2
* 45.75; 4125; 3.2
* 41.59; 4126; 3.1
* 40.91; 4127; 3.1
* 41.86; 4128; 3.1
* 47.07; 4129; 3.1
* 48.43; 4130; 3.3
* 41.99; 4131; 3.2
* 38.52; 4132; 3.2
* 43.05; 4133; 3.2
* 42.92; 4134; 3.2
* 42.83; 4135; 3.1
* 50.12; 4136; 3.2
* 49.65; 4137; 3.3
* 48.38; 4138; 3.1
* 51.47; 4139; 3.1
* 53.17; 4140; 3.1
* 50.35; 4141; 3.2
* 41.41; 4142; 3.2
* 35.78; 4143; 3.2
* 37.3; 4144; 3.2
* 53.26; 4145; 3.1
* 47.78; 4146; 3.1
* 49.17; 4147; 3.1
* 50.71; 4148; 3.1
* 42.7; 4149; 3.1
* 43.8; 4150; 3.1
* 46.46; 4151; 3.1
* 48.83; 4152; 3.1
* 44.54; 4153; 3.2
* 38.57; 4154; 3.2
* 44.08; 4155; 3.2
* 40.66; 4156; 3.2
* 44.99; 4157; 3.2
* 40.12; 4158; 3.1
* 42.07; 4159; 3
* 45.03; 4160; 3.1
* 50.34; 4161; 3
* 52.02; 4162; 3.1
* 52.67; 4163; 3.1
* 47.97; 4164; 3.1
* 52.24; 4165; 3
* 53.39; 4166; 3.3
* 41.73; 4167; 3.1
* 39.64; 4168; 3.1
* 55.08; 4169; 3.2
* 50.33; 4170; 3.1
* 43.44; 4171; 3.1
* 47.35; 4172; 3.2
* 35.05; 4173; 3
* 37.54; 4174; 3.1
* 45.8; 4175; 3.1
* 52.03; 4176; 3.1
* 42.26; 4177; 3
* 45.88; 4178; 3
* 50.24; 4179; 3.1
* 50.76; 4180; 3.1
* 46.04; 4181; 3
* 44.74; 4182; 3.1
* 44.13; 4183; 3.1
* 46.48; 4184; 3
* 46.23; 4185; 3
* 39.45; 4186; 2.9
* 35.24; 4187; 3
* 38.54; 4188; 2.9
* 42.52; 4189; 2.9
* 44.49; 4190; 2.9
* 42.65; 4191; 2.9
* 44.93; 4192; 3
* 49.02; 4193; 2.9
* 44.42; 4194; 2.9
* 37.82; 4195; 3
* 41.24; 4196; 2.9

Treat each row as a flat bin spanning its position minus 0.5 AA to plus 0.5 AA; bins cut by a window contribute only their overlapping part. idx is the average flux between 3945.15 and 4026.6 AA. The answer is 36.4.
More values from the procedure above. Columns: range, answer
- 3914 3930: 28.1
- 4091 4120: 43.2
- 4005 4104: 42.2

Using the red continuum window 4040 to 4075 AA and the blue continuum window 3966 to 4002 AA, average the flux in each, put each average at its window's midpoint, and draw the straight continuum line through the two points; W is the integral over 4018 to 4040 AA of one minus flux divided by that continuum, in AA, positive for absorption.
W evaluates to -2.6 AA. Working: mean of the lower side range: 35.4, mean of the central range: 43.8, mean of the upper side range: 41.7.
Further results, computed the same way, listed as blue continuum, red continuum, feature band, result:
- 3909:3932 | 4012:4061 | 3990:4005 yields -2.29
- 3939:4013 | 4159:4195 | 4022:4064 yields -4.87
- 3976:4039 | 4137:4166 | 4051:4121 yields 2.65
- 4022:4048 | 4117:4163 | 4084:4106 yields 0.60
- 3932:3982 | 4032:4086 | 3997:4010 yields -3.18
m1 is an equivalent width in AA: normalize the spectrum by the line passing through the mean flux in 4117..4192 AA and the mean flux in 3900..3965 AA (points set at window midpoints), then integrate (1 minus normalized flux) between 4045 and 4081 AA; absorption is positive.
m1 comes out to -3.0 AA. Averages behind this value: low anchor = 28.4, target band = 41.4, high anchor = 45.2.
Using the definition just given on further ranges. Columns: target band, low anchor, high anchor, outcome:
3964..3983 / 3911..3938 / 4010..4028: 5.6 AA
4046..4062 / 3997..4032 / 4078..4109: -0.3 AA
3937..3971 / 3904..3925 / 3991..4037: 9.7 AA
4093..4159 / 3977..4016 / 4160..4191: 1.1 AA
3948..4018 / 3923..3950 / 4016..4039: -3.9 AA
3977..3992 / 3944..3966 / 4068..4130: -3.6 AA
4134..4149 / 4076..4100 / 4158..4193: -0.7 AA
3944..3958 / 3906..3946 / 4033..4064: -1.9 AA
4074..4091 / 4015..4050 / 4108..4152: 0.1 AA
